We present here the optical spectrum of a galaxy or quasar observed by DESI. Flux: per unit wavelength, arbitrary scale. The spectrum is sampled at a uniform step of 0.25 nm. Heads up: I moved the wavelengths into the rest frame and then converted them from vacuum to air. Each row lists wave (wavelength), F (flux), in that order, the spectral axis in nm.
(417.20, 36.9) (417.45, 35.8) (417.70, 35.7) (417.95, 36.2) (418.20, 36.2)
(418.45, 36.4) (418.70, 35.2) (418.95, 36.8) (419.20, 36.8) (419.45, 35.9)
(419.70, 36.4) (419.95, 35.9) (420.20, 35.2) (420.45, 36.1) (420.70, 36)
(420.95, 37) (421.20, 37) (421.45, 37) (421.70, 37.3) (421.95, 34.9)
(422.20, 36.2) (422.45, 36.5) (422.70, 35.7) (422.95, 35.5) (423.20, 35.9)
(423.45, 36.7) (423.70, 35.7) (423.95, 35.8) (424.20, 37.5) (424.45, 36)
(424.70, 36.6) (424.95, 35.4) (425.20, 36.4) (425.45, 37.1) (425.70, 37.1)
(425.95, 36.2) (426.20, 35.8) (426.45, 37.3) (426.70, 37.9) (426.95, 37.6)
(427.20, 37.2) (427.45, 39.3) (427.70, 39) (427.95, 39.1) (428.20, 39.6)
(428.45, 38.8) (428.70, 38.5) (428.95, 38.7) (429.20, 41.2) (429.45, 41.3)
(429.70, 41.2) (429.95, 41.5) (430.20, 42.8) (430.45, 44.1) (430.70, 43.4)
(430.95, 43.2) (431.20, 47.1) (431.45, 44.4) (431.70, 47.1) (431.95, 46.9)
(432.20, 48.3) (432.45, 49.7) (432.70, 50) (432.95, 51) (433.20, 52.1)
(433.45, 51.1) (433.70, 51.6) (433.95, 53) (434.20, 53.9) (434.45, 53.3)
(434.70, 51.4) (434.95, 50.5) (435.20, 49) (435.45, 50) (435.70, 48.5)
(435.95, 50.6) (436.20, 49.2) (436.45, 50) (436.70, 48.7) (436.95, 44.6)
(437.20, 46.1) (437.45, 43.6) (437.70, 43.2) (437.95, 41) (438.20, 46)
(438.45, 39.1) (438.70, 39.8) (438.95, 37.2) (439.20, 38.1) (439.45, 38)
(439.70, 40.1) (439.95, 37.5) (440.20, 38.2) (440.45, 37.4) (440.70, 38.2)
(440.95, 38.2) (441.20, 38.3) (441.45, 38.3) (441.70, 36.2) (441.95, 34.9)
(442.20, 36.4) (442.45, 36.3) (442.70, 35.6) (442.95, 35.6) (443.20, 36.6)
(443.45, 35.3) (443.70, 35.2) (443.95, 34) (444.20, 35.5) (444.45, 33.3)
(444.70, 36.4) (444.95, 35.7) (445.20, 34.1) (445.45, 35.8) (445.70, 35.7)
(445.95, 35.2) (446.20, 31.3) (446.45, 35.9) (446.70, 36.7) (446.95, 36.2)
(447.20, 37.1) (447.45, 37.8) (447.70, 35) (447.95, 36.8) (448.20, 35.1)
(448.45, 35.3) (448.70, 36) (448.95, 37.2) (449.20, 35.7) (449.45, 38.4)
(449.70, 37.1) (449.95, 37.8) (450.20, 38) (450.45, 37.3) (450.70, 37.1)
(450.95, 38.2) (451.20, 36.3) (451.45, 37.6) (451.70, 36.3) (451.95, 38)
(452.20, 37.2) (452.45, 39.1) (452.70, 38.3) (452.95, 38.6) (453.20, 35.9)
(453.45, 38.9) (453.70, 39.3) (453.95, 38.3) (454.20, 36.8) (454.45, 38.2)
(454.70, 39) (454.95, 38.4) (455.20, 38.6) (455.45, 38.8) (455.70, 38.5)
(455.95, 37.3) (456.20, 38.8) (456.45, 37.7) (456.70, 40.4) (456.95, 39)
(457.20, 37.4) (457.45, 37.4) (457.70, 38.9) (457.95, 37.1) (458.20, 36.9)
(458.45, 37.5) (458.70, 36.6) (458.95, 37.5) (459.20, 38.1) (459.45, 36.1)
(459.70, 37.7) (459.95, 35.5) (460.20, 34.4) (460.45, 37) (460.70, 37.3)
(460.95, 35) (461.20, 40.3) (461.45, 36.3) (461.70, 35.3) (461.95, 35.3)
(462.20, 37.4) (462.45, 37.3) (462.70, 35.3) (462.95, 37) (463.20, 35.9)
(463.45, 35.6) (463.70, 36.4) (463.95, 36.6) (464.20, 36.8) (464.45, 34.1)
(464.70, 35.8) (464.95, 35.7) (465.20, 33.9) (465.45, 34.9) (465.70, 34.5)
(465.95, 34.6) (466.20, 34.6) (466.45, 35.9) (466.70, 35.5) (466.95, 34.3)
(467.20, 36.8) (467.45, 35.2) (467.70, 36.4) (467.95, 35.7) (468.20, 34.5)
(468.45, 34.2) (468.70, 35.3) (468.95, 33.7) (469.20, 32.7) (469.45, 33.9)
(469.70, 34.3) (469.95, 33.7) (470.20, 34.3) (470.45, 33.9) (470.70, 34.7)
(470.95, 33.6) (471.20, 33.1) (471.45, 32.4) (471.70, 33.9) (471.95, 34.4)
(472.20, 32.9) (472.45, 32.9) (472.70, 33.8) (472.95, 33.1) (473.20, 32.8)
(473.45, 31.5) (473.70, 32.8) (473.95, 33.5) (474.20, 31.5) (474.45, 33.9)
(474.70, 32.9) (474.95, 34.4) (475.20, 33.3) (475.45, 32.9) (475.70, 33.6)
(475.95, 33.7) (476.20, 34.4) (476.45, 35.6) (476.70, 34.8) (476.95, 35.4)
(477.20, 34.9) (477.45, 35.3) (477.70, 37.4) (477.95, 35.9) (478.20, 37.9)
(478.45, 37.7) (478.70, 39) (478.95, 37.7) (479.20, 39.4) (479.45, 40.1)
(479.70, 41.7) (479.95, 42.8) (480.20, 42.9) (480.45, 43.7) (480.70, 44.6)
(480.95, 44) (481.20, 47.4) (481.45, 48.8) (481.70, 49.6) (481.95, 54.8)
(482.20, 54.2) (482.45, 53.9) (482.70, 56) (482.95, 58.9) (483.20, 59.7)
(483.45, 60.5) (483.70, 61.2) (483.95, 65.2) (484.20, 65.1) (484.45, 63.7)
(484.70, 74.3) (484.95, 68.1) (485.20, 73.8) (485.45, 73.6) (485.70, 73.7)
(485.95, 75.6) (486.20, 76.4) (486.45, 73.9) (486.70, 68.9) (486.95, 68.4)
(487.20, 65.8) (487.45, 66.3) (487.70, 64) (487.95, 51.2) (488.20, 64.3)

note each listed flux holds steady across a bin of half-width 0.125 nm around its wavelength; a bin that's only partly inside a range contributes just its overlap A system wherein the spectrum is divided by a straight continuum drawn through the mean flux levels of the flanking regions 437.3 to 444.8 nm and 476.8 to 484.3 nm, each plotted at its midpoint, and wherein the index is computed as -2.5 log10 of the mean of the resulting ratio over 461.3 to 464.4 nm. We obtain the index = 0.18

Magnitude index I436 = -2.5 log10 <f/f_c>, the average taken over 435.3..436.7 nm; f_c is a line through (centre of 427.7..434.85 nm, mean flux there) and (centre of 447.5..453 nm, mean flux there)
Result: -0.14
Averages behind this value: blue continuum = 45.8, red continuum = 37.1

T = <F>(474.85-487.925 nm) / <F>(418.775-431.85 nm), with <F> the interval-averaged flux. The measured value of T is 1.34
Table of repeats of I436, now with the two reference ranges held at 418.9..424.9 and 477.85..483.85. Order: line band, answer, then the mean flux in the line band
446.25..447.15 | 0.14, 35.9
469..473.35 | 0.33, 33.5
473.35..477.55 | 0.34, 33.8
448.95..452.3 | 0.12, 37.3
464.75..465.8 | 0.26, 34.8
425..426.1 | 0.01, 36.6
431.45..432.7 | -0.25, 47.8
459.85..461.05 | 0.21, 35.9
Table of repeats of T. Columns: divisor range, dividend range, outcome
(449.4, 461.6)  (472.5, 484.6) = 1.13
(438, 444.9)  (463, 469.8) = 0.94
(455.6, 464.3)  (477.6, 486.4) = 1.45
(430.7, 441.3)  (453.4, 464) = 0.82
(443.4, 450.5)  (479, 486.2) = 1.57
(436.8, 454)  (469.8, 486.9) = 1.21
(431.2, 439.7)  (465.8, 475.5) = 0.72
